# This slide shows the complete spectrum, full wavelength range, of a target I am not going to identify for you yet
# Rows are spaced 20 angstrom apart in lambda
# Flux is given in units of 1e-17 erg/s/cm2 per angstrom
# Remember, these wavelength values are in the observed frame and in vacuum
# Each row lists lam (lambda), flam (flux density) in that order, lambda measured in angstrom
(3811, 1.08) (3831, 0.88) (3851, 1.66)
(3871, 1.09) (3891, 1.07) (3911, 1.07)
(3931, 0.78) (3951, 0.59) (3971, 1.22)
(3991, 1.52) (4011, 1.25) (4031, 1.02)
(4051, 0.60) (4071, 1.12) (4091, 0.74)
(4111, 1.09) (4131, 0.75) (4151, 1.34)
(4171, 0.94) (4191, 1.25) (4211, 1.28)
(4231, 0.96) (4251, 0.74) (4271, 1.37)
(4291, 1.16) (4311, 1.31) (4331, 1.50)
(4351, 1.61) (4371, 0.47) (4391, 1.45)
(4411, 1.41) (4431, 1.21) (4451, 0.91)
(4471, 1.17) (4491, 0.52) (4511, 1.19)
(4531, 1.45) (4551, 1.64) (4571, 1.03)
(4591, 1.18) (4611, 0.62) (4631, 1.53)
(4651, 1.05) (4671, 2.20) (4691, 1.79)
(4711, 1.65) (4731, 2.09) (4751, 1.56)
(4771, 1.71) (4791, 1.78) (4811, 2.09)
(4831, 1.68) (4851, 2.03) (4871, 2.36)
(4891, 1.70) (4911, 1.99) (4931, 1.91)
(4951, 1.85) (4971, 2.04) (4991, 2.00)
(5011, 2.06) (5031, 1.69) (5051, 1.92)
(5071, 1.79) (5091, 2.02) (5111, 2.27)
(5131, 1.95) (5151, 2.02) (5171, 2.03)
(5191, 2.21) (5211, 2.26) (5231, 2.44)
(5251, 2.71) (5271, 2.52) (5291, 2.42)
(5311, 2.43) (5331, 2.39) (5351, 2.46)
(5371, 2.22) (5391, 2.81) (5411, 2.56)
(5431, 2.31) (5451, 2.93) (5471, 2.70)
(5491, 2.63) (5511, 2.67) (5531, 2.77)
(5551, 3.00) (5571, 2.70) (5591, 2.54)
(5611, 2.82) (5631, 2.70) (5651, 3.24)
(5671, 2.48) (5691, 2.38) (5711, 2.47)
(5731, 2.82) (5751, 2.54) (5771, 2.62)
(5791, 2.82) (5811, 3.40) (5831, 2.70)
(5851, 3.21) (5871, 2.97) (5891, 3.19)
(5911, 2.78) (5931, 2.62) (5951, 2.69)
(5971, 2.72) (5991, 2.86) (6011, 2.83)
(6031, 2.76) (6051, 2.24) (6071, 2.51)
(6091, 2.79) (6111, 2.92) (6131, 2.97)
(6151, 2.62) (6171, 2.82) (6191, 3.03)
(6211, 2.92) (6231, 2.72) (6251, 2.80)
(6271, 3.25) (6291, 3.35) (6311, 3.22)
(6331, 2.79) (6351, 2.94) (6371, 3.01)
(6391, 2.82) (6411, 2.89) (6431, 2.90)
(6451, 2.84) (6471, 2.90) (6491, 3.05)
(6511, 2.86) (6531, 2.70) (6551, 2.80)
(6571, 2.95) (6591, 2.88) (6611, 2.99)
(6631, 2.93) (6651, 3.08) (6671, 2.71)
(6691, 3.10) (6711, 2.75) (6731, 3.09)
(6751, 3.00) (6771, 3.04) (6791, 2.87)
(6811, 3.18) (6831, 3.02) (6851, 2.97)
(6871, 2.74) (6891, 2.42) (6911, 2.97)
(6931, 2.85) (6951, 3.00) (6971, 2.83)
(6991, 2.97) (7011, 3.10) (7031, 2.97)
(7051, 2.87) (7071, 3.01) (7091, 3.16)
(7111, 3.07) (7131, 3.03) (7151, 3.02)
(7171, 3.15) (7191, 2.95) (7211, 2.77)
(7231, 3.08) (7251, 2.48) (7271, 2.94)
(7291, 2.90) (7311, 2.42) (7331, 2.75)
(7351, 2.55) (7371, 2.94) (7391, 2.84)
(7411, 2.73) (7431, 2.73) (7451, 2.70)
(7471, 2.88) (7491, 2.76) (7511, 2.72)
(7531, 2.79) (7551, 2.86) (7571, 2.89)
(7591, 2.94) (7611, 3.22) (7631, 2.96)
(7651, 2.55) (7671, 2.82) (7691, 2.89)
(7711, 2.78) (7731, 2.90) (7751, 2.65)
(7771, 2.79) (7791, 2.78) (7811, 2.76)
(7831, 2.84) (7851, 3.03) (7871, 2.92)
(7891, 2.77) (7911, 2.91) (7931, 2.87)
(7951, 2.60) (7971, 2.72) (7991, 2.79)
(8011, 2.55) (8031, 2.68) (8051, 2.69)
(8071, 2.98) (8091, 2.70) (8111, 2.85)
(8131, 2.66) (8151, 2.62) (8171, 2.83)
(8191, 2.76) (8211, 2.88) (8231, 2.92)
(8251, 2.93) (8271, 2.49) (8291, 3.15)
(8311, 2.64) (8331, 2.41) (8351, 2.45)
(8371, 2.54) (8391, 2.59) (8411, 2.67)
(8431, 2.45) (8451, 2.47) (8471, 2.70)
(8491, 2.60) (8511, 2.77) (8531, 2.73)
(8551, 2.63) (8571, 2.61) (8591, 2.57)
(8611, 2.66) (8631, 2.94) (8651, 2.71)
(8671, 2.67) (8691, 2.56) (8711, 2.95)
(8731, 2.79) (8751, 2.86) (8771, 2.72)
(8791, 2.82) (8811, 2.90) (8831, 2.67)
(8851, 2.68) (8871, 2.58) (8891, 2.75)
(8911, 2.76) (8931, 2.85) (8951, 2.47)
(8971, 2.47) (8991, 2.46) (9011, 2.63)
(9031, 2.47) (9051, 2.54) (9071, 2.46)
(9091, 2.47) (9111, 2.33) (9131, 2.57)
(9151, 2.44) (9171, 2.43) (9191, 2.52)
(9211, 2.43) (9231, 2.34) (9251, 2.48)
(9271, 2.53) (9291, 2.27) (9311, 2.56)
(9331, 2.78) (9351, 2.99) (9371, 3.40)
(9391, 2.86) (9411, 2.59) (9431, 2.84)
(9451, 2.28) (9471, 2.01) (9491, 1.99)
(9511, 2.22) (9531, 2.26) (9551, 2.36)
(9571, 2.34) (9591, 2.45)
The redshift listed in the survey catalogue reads 0.170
